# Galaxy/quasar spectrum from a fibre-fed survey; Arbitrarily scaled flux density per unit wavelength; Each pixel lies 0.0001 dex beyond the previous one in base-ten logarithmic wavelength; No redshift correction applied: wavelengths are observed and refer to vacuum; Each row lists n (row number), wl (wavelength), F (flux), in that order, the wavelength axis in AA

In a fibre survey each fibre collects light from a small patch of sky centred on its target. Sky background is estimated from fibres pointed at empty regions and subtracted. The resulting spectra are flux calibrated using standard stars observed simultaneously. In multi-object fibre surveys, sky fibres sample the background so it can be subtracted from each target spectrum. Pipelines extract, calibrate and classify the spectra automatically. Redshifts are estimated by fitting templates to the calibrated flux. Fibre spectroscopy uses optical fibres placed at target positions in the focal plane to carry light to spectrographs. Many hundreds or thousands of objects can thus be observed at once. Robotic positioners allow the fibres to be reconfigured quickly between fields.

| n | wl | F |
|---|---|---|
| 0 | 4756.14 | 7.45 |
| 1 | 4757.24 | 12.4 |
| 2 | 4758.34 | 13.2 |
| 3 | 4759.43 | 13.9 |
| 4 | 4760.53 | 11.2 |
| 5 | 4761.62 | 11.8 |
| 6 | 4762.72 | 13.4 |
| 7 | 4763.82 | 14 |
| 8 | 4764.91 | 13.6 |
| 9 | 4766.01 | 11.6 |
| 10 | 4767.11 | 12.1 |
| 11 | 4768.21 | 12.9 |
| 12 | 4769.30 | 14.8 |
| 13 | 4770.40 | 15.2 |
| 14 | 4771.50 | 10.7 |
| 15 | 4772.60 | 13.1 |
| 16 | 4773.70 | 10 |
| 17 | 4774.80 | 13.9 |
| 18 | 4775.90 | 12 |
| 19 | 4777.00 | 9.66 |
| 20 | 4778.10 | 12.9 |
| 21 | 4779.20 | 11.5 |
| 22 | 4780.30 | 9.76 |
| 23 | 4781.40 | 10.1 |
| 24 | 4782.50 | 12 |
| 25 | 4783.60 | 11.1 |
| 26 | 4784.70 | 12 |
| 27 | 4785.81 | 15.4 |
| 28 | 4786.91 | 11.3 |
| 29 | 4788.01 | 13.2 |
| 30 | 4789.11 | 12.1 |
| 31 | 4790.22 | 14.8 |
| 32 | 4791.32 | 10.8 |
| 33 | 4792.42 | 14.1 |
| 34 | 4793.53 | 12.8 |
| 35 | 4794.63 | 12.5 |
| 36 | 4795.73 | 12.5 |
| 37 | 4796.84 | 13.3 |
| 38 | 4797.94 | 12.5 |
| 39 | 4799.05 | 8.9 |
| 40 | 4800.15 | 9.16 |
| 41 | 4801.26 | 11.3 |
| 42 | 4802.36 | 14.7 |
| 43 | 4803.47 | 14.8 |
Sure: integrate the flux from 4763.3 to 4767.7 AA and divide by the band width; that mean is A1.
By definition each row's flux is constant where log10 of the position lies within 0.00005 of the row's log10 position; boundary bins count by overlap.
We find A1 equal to 12.8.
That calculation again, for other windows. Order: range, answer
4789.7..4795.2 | 13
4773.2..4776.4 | 12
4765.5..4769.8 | 12.8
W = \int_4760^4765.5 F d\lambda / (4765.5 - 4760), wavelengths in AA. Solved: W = 12.8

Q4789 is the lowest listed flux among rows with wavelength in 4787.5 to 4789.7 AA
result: 12.1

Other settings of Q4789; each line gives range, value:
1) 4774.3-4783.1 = 9.66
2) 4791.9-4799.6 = 8.9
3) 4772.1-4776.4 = 10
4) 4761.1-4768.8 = 11.6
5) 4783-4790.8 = 11.1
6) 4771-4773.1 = 10.7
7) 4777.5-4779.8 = 11.5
